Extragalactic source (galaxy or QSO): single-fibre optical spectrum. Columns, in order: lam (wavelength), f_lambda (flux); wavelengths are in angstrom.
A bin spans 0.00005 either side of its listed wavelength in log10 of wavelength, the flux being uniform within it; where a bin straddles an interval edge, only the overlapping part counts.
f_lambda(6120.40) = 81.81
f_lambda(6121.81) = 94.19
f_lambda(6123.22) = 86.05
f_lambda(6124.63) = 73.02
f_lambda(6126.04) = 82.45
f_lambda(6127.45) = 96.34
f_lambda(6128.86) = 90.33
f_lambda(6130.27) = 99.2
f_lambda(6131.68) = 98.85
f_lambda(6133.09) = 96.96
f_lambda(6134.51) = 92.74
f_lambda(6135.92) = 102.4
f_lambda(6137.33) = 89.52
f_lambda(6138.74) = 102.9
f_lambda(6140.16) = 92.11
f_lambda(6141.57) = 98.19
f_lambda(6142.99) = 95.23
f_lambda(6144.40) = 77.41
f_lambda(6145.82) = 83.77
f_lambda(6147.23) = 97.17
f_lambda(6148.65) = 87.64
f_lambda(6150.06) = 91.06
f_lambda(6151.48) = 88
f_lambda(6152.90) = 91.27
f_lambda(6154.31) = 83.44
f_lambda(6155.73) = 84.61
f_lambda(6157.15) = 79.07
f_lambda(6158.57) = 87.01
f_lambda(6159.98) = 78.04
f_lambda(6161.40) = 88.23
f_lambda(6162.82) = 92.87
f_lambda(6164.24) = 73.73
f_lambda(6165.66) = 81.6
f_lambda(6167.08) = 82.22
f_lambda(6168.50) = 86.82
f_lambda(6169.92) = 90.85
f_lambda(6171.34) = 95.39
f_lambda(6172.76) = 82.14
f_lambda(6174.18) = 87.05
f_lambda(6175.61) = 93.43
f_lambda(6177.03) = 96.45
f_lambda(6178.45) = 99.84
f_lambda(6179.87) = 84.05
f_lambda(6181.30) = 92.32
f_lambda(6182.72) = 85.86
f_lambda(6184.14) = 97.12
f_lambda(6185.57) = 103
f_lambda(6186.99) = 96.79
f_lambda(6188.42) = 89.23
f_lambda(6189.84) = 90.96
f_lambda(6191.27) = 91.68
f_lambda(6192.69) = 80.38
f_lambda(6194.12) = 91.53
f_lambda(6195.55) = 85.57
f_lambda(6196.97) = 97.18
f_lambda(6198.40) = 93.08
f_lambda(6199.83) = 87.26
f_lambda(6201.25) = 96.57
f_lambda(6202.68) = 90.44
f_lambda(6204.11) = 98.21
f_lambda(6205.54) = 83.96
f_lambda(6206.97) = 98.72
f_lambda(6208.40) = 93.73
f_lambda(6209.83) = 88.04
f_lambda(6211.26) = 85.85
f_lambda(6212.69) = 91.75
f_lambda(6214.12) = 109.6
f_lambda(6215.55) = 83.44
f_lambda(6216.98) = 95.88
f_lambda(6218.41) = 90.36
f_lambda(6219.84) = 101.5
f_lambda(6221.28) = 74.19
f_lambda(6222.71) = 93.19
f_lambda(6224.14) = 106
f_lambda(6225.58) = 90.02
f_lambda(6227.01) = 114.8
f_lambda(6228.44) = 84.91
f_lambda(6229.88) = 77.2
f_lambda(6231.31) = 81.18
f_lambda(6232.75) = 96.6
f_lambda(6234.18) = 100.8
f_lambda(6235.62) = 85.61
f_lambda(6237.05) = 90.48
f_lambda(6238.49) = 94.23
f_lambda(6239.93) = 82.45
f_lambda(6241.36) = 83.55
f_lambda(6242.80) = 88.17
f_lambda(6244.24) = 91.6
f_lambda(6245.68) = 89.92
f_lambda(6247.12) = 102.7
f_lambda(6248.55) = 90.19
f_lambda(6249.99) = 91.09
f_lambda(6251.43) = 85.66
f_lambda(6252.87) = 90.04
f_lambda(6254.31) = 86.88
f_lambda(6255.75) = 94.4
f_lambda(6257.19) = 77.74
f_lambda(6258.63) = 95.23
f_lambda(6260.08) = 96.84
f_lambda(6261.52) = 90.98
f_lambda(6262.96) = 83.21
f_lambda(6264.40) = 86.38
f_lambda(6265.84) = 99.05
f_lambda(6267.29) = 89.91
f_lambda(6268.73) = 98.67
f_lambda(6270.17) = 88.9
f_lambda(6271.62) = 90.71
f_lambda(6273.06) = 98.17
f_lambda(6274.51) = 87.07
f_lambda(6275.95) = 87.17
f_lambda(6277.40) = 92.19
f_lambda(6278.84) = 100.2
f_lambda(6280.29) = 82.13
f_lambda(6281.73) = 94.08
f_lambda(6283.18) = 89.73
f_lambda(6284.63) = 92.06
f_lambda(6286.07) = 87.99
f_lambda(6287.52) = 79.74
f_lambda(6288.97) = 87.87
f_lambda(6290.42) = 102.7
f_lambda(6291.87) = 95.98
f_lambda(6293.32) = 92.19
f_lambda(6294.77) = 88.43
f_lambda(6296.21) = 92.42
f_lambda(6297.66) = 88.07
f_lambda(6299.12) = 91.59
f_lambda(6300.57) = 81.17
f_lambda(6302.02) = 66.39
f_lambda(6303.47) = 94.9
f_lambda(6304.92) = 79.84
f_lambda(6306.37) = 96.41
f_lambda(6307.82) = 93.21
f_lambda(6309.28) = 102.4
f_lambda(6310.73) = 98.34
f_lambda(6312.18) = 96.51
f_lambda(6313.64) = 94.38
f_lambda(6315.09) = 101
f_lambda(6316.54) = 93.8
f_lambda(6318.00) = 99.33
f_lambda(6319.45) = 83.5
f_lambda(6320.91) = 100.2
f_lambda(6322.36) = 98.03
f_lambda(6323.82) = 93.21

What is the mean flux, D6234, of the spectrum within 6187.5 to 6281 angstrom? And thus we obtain 91.2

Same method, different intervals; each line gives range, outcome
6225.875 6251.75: 90.7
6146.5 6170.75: 86.2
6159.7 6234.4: 91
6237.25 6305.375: 89.8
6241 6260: 90.1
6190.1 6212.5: 90.8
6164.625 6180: 89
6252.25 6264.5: 89.2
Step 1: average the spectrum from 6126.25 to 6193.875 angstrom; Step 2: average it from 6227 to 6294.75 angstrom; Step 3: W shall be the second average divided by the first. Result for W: 1.00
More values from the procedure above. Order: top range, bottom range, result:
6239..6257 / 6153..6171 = 1.06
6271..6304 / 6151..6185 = 1.02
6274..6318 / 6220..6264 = 1.01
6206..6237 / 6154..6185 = 1.06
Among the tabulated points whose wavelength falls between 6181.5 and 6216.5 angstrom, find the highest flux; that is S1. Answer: 109.6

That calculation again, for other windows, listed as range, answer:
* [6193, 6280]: 114.8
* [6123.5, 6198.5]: 103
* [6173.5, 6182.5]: 99.84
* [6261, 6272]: 99.05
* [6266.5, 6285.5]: 100.2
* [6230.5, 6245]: 100.8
